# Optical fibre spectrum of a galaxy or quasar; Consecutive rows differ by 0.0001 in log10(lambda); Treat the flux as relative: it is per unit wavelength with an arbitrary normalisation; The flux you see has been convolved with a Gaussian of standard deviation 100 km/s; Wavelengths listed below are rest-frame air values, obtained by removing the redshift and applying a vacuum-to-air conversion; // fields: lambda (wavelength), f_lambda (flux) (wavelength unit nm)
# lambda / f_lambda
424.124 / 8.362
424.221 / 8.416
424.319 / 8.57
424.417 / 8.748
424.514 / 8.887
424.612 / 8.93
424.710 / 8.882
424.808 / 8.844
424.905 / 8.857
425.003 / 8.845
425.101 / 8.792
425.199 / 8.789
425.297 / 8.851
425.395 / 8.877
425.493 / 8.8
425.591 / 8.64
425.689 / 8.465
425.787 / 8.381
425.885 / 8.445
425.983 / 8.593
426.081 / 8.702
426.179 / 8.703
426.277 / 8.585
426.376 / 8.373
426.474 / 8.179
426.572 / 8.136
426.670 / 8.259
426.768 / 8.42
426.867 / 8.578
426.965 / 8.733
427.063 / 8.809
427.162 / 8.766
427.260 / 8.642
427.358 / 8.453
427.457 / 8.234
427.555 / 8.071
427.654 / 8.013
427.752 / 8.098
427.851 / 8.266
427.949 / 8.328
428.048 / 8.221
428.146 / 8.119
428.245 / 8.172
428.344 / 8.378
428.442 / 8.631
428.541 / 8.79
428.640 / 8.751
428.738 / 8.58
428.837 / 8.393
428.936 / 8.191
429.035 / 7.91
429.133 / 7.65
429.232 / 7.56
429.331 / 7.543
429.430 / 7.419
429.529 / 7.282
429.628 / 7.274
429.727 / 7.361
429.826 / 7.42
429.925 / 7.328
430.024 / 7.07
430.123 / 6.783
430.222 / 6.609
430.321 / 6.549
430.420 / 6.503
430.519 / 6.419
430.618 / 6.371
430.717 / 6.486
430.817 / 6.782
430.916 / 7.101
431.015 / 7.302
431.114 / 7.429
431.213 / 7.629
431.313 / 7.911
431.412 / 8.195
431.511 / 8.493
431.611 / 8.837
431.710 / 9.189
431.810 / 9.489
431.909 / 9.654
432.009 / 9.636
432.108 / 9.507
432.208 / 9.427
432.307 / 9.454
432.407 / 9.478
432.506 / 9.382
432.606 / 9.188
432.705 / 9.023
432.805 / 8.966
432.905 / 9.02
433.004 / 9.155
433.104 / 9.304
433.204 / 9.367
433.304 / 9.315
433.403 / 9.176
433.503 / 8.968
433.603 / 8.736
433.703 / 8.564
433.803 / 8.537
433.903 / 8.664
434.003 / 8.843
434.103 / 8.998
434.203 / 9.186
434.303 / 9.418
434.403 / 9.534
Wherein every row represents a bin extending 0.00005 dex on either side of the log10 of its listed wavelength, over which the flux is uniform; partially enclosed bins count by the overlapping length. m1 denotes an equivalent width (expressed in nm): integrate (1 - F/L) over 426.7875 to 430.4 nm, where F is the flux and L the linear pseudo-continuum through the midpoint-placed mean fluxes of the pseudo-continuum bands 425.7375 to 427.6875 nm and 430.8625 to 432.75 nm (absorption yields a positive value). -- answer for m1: 0.25 nm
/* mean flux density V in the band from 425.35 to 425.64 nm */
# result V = 8.77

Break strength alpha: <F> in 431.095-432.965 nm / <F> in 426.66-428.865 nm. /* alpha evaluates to 1.06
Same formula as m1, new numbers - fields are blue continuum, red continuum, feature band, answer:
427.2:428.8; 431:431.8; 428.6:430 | 0.10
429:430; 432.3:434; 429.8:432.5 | 0.10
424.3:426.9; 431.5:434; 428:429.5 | 0.12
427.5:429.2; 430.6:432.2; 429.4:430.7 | 0.20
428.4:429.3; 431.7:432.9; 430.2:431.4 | 0.26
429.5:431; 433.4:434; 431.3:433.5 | -0.31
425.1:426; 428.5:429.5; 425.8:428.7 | -0.02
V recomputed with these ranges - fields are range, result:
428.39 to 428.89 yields 8.63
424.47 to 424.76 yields 8.88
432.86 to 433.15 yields 9.17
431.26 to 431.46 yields 8.03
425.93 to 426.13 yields 8.65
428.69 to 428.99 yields 8.36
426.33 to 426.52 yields 8.28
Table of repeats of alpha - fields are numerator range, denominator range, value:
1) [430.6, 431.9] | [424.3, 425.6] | 0.89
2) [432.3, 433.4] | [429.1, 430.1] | 1.25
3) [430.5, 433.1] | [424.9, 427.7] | 0.99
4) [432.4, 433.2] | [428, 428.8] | 1.09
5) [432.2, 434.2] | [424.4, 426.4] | 1.04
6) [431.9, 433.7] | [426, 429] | 1.10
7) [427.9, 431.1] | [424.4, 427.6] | 0.87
